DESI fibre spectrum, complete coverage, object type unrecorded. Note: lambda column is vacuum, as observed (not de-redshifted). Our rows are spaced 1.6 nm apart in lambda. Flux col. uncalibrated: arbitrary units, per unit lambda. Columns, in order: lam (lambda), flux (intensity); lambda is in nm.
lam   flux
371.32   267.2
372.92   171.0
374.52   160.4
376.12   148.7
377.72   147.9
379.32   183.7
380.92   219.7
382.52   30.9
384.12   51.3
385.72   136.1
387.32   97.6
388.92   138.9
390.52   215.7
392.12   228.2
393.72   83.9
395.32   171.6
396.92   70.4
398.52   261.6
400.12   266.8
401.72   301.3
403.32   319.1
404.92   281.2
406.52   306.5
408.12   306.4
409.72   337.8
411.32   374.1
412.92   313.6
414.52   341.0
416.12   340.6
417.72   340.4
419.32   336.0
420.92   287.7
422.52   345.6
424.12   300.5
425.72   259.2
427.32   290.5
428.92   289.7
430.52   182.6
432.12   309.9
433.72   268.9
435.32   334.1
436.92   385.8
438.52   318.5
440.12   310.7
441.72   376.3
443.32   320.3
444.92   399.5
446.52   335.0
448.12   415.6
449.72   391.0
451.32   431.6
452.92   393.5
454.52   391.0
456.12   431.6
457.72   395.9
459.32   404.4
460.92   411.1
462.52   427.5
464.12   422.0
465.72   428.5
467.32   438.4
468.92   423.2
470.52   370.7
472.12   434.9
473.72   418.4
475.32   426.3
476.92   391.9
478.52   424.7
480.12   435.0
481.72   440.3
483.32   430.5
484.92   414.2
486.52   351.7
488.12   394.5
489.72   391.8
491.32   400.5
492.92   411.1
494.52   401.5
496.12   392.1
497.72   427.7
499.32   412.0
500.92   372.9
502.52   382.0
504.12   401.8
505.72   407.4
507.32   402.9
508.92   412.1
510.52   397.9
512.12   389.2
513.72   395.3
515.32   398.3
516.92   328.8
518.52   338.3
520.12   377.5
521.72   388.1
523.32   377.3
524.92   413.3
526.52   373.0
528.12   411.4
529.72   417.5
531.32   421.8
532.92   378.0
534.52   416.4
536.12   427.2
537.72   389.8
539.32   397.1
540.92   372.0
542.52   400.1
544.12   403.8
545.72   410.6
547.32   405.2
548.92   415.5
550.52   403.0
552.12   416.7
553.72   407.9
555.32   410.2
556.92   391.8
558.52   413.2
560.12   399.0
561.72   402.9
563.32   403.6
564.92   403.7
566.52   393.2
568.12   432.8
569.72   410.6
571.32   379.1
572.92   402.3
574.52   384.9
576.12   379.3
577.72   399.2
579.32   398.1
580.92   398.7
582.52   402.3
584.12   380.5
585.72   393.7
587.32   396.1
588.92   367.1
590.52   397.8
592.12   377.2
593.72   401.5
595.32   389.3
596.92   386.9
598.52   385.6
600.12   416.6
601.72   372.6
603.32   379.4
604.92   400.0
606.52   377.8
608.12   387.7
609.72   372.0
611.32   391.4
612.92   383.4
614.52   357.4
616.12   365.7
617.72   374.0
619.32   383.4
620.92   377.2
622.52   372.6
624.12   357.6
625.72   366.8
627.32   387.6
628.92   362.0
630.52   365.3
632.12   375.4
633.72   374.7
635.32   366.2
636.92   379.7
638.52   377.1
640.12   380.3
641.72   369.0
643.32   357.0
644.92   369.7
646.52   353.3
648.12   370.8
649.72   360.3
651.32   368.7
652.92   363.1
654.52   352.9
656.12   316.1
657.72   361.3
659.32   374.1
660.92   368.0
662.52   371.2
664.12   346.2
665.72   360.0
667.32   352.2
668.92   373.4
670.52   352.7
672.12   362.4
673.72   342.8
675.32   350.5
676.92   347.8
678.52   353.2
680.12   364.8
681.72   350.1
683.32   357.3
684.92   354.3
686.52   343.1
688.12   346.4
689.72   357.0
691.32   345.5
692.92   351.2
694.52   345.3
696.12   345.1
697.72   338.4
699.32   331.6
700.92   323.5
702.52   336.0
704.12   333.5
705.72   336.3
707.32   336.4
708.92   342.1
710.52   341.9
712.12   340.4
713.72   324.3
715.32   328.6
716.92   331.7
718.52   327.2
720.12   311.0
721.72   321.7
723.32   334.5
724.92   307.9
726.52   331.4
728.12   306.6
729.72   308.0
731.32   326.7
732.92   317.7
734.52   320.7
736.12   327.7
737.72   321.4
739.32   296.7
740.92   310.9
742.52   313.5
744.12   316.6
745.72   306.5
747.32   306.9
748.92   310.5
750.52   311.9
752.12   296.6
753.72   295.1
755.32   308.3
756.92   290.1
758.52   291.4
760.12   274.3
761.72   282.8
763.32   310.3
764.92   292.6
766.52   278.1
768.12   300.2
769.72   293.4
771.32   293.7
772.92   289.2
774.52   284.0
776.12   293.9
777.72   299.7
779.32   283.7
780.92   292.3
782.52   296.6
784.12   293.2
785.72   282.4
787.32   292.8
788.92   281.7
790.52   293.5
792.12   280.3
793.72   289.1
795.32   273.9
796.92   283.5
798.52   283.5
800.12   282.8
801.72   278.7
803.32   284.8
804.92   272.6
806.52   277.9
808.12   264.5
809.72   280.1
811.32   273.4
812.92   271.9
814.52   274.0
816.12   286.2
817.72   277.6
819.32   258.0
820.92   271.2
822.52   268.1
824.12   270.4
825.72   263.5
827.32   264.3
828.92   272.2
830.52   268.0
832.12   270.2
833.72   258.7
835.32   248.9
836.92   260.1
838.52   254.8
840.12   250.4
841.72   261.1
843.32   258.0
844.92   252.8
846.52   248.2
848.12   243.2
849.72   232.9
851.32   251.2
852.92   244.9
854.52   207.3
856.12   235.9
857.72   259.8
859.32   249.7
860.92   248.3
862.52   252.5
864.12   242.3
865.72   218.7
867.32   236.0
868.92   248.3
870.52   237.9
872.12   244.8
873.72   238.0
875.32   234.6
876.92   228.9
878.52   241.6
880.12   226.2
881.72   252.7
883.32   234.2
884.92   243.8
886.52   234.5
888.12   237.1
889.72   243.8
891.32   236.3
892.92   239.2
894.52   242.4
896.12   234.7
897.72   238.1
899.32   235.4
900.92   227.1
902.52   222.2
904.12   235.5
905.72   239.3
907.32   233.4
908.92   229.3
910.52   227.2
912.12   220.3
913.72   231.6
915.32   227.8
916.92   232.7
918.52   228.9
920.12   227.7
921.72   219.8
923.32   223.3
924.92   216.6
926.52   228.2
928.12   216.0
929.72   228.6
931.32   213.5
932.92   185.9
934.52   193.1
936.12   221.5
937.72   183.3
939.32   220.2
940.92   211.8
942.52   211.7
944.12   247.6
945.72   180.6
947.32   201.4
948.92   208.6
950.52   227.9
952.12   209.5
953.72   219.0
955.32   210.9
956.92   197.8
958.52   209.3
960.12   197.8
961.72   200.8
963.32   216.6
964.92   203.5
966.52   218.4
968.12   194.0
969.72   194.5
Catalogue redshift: 0.000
